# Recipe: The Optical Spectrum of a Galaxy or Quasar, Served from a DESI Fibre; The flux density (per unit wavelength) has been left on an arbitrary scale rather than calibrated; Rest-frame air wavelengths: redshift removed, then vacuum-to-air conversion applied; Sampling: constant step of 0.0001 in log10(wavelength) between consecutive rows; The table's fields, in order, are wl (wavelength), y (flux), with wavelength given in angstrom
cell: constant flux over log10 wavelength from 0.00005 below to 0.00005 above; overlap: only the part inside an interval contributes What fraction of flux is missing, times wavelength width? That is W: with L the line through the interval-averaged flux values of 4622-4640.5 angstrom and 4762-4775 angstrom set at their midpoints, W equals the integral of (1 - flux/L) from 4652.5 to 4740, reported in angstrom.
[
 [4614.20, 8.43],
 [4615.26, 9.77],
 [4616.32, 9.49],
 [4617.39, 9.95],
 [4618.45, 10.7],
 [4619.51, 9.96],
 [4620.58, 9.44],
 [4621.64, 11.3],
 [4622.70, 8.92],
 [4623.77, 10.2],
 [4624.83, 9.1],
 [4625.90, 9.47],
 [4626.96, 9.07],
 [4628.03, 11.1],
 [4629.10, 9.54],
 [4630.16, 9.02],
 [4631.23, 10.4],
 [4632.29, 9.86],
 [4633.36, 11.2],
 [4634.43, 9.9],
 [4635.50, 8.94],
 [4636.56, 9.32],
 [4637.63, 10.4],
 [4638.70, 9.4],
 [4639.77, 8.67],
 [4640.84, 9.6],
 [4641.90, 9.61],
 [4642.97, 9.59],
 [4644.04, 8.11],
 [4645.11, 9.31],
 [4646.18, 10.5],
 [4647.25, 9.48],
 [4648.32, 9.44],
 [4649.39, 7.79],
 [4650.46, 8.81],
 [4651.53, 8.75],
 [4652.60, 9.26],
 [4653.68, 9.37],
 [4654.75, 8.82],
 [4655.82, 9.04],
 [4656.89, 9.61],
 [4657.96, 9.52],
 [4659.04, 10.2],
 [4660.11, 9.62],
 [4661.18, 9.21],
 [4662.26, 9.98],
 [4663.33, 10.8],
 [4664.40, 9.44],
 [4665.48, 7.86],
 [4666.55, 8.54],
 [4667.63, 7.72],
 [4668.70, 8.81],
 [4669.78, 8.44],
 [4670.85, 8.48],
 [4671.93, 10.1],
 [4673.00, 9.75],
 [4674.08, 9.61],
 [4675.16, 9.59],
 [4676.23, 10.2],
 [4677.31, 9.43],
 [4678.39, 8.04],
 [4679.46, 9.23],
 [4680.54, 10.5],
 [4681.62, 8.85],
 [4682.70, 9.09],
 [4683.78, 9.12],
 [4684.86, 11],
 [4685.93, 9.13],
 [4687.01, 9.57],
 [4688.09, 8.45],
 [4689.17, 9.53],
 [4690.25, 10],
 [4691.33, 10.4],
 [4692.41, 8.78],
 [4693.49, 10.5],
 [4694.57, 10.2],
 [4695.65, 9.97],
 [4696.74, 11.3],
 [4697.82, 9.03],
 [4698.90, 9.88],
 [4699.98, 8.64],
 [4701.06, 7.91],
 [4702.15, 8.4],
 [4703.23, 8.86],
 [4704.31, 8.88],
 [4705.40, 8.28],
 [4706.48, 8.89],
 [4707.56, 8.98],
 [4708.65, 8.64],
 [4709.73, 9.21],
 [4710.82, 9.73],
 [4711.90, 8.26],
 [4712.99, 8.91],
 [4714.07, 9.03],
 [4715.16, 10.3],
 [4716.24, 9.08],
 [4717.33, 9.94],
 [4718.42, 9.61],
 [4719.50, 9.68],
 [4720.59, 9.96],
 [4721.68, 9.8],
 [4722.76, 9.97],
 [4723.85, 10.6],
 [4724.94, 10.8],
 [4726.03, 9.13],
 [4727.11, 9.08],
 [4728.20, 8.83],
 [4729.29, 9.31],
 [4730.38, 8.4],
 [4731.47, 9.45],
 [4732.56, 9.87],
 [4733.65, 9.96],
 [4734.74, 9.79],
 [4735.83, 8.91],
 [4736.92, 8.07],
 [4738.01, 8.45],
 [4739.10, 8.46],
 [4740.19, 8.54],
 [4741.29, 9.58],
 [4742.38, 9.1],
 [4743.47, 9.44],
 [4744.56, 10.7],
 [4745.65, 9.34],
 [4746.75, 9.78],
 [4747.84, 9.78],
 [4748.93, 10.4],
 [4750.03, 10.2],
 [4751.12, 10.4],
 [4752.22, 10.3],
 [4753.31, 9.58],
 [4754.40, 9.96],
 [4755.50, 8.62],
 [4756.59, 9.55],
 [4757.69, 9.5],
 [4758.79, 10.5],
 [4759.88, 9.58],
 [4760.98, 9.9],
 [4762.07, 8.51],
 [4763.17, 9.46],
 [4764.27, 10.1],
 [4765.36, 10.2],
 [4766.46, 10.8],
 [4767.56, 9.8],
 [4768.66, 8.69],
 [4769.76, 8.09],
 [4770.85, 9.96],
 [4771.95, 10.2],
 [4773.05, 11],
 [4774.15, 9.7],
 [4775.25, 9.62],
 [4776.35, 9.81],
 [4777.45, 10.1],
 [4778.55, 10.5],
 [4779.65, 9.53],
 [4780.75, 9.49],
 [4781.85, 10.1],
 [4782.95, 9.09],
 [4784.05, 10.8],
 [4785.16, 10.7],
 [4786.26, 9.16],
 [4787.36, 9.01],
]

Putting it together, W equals 3.5 angstrom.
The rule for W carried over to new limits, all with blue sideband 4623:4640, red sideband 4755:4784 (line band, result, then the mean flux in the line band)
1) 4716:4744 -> 1.0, 9.38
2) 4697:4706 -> 0.8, 8.82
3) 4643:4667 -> 1.2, 9.26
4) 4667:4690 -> 1.1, 9.28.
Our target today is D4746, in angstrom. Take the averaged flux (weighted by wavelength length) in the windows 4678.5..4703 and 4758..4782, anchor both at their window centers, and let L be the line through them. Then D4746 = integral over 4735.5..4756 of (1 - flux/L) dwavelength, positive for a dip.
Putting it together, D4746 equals 0.51 angstrom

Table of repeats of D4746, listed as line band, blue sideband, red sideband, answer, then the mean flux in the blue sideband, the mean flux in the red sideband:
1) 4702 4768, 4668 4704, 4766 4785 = 1.26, 9.41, 9.85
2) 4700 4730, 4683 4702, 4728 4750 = 0.67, 9.58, 9.33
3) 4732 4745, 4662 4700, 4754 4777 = 0.52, 9.45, 9.69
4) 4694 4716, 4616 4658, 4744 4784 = 1.19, 9.55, 9.81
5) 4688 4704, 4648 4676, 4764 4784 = -0.16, 9.19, 9.85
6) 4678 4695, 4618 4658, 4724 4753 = -0.04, 9.54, 9.48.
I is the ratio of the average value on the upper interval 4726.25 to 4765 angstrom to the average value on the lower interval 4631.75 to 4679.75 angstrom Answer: 1.02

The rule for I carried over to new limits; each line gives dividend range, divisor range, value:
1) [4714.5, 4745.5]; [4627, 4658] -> 1.00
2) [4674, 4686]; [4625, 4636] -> 0.97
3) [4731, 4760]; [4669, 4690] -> 1.02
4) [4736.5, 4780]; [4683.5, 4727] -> 1.02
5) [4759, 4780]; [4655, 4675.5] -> 1.06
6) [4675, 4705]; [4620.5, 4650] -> 0.98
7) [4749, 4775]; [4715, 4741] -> 1.04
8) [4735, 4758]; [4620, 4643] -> 0.97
